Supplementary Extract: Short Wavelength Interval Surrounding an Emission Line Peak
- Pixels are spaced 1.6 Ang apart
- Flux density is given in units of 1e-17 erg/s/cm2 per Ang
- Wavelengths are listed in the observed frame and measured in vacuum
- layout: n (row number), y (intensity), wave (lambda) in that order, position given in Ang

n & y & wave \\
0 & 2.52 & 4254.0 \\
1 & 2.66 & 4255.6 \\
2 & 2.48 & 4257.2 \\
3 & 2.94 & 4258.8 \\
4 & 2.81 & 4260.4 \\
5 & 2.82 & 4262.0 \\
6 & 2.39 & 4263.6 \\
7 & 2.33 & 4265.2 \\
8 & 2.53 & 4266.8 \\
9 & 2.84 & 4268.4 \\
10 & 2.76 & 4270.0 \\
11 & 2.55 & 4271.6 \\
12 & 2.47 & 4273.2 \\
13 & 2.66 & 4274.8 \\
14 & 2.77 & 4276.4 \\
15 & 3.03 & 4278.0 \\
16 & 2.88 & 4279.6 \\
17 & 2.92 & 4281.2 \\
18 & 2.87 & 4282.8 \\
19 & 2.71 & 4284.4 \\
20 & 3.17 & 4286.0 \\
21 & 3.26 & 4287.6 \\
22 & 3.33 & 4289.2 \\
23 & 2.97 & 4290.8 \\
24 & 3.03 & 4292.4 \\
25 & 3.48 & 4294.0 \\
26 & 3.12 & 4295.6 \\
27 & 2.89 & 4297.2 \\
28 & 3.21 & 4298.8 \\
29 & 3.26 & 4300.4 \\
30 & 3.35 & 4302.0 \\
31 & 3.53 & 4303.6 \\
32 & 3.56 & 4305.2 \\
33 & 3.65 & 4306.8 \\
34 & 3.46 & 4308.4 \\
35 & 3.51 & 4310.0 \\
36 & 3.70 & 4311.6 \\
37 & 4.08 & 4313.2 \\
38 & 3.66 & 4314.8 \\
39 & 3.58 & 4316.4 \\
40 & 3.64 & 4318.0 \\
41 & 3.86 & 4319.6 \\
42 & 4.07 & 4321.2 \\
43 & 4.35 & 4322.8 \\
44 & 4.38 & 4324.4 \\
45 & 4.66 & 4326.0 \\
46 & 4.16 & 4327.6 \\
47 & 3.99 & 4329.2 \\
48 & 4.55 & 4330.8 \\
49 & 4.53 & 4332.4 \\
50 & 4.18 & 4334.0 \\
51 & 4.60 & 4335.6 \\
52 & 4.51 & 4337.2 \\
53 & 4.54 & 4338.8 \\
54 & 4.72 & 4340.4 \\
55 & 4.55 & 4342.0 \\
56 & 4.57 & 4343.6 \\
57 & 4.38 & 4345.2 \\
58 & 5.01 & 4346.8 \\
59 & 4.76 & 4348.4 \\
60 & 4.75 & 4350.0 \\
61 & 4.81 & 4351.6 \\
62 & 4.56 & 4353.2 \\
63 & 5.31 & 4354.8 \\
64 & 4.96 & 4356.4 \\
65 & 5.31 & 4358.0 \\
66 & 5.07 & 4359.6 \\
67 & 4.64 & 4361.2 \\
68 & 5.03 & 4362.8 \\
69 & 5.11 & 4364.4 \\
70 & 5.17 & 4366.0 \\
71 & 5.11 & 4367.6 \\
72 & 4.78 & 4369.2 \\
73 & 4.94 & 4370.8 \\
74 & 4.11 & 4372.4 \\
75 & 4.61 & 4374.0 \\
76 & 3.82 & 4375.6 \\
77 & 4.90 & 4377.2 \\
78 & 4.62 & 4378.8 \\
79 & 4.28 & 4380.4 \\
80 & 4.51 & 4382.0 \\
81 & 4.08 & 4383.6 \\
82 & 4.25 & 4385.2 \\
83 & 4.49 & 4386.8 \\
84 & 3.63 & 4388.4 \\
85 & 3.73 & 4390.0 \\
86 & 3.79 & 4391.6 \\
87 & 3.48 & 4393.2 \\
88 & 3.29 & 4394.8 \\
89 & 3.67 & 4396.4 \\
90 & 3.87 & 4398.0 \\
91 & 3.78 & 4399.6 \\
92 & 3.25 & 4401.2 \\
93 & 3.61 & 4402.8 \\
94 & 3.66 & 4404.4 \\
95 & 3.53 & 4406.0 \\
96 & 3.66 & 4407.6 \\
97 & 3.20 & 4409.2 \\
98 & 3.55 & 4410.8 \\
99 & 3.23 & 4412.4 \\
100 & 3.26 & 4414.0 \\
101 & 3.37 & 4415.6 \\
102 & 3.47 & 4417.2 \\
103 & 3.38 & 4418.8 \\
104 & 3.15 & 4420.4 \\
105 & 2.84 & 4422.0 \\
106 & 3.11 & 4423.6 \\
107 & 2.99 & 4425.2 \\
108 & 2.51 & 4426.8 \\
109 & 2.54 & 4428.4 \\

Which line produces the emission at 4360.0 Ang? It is C IV 1549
